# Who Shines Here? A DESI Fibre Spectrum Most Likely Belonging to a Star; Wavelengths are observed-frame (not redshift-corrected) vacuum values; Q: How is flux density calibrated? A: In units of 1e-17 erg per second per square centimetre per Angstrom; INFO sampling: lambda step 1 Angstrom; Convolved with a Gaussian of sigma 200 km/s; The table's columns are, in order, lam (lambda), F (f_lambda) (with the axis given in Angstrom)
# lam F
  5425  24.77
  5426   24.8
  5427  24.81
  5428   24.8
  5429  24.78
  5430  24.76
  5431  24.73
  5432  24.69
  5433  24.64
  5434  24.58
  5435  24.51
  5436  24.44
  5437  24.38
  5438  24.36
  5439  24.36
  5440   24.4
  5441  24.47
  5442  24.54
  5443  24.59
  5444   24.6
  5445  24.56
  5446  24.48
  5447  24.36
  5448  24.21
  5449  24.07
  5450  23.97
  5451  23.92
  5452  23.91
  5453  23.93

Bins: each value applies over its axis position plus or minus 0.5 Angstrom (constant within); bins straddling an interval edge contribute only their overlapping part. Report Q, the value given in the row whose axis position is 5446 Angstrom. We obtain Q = 24.48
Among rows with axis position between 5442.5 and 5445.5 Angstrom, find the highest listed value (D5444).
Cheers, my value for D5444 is 24.6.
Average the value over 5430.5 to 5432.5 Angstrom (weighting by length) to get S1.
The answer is 24.7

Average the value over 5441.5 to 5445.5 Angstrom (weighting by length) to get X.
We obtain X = 24.6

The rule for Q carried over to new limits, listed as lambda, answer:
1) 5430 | 24.76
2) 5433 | 24.64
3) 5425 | 24.77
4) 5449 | 24.07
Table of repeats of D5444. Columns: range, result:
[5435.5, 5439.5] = 24.44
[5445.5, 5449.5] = 24.48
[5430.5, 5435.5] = 24.73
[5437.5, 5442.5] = 24.54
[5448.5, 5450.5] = 24.07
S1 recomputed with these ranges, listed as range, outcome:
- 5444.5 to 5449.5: 24.3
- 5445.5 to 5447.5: 24.4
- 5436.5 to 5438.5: 24.4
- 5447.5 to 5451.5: 24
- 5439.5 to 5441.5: 24.4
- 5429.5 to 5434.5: 24.7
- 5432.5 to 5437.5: 24.5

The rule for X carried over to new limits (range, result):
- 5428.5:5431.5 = 24.8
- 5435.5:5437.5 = 24.4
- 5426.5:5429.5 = 24.8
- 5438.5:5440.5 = 24.4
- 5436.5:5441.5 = 24.4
